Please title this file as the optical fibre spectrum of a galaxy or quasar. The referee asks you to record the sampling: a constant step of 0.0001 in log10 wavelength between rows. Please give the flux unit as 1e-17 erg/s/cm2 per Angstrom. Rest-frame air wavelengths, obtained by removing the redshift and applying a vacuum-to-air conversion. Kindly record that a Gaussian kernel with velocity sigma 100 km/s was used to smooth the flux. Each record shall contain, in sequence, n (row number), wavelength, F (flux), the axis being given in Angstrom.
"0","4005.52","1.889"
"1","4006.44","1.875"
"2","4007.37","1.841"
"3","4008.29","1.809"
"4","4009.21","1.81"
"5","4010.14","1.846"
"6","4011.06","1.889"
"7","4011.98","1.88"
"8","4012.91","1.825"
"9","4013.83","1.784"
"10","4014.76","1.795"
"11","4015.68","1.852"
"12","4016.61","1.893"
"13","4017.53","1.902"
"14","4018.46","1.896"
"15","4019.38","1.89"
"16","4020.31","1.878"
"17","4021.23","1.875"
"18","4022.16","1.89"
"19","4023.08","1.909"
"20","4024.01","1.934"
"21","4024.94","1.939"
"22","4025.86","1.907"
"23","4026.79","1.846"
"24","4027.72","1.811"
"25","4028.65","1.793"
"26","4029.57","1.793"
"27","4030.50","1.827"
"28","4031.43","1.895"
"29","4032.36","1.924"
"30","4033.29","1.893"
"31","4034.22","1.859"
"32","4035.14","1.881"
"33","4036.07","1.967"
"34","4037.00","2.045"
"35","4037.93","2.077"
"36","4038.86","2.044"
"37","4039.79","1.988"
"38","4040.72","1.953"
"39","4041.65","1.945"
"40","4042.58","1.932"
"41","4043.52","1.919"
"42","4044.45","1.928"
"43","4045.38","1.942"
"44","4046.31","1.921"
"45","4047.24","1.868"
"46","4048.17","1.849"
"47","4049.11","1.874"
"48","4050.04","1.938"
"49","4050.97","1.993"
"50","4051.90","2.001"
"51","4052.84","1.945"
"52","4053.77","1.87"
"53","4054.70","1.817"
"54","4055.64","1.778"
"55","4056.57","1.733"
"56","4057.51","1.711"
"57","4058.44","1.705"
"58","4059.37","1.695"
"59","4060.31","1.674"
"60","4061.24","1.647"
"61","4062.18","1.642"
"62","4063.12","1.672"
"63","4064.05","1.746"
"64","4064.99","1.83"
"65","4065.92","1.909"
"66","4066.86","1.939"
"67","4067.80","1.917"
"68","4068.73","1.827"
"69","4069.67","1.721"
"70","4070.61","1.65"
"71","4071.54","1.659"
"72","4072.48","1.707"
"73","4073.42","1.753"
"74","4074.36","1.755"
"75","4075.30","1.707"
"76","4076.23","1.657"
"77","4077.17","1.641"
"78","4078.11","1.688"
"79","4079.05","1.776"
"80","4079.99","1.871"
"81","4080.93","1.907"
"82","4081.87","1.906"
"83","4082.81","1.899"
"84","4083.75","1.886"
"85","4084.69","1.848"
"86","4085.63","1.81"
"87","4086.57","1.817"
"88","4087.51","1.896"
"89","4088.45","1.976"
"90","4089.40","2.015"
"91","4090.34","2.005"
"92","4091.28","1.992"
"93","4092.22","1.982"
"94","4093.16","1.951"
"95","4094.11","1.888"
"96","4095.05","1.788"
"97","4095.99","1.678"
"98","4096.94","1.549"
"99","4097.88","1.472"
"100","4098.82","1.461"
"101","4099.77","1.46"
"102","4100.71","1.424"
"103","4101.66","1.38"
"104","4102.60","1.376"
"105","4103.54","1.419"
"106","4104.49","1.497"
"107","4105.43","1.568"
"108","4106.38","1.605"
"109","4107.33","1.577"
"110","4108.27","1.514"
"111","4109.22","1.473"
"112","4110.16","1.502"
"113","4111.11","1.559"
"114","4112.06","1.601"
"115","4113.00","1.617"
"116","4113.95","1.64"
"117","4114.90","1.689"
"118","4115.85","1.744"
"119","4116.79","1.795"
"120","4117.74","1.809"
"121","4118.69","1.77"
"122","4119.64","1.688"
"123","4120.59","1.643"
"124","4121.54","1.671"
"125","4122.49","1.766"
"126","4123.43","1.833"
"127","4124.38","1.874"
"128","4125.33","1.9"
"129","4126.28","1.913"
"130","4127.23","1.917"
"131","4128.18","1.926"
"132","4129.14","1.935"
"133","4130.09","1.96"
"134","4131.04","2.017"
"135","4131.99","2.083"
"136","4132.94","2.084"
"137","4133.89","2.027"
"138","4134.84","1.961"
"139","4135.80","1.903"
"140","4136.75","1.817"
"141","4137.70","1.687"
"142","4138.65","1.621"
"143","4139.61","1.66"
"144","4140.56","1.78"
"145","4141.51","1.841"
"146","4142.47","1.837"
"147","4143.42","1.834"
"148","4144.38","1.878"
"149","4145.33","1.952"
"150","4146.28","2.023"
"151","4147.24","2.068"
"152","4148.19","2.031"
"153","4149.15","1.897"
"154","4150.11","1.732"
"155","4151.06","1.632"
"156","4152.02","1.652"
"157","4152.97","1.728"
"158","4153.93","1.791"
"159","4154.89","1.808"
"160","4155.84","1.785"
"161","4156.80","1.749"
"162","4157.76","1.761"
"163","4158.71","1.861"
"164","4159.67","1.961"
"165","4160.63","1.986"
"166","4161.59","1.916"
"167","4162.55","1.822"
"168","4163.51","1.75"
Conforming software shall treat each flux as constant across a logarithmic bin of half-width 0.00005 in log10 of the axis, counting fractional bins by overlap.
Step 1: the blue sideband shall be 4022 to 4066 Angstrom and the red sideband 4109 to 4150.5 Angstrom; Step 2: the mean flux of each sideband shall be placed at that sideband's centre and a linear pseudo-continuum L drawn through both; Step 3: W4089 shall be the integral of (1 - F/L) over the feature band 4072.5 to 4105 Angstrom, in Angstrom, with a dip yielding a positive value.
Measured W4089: 1.84 Angstrom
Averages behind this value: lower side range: 1.87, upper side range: 1.82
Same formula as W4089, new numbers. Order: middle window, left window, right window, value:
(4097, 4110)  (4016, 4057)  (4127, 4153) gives 2.79 Angstrom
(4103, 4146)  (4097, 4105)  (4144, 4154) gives -3.10 Angstrom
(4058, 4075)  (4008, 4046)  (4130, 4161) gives 1.23 Angstrom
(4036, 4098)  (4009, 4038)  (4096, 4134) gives -1.68 Angstrom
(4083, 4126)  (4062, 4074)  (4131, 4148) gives 3.09 Angstrom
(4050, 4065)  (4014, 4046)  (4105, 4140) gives 0.66 Angstrom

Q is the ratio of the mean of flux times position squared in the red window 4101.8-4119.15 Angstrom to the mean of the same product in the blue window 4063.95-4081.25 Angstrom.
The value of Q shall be 0.92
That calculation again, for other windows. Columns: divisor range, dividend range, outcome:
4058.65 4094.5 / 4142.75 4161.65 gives 1.06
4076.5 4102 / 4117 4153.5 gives 1.07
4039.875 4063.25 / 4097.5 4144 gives 0.97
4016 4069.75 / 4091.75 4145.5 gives 0.96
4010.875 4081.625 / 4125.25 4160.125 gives 1.06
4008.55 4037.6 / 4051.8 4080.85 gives 0.96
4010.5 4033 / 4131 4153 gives 1.06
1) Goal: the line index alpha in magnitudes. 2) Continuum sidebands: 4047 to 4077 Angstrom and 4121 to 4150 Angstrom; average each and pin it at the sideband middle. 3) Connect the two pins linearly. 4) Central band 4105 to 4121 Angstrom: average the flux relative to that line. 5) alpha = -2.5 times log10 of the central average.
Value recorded 0.14 mag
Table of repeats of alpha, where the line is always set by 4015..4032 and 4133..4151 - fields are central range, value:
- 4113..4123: 0.09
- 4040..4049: -0.03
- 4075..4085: 0.04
